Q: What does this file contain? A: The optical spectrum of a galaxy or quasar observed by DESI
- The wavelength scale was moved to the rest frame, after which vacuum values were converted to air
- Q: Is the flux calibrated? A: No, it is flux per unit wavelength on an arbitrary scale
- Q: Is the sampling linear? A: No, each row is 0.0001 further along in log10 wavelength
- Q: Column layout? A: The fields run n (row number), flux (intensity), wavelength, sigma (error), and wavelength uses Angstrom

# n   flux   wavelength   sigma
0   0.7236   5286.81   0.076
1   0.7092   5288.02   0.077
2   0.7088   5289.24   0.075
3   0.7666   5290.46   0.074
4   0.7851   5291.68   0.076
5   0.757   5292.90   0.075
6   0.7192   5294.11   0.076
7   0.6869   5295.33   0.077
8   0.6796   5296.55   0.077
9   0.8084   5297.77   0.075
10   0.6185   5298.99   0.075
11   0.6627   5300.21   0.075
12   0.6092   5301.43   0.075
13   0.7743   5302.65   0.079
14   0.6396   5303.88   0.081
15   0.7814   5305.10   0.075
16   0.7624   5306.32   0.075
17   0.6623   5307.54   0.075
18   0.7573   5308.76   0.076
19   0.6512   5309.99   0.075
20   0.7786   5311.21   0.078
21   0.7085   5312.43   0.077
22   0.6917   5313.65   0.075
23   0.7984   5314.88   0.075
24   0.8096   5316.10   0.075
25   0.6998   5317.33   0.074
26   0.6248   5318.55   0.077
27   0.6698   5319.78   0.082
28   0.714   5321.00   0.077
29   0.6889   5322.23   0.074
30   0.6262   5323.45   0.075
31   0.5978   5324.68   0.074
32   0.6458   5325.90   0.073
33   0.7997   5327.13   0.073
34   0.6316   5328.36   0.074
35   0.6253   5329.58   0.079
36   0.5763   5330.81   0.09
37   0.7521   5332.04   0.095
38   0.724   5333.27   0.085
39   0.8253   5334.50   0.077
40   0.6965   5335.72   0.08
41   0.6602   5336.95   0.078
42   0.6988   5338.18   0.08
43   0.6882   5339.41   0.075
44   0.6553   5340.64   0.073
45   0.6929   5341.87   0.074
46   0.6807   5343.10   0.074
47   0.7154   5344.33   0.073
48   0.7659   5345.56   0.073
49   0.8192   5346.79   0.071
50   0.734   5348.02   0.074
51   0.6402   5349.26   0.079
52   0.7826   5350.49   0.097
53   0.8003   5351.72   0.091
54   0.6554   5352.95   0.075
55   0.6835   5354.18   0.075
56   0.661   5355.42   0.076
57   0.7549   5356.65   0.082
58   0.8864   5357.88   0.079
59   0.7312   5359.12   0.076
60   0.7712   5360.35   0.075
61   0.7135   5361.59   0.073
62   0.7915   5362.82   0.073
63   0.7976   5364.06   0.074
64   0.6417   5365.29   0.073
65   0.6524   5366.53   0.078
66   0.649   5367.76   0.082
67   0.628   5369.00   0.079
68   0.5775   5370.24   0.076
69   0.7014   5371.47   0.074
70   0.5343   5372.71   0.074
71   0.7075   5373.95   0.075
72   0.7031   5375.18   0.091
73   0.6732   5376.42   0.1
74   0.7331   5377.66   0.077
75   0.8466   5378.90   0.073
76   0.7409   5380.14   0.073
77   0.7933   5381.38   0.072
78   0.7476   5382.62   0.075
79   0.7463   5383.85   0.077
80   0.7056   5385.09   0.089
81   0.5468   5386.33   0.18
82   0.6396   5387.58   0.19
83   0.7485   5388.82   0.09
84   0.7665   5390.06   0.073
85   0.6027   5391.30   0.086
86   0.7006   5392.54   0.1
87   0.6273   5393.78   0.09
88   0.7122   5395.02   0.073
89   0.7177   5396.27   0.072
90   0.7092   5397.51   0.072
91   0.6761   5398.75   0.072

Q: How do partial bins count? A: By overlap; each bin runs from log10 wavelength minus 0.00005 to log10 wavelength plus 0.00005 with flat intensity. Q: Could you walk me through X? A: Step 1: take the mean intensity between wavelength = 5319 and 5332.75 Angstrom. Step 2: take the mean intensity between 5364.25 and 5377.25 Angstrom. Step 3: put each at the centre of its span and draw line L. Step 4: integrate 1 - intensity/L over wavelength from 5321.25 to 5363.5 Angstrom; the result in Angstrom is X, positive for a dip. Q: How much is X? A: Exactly -3.2 Angstrom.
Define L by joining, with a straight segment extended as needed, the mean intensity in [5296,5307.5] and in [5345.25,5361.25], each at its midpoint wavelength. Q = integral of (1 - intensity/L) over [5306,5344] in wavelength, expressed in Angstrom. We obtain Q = 1.3 Angstrom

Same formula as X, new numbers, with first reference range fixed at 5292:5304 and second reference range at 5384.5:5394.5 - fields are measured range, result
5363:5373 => 0.3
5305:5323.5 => -0.6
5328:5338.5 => 0.0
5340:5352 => -0.8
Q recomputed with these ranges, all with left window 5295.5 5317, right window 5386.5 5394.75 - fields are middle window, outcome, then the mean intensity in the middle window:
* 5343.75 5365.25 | -1.6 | 0.745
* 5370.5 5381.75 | -0.4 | 0.709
